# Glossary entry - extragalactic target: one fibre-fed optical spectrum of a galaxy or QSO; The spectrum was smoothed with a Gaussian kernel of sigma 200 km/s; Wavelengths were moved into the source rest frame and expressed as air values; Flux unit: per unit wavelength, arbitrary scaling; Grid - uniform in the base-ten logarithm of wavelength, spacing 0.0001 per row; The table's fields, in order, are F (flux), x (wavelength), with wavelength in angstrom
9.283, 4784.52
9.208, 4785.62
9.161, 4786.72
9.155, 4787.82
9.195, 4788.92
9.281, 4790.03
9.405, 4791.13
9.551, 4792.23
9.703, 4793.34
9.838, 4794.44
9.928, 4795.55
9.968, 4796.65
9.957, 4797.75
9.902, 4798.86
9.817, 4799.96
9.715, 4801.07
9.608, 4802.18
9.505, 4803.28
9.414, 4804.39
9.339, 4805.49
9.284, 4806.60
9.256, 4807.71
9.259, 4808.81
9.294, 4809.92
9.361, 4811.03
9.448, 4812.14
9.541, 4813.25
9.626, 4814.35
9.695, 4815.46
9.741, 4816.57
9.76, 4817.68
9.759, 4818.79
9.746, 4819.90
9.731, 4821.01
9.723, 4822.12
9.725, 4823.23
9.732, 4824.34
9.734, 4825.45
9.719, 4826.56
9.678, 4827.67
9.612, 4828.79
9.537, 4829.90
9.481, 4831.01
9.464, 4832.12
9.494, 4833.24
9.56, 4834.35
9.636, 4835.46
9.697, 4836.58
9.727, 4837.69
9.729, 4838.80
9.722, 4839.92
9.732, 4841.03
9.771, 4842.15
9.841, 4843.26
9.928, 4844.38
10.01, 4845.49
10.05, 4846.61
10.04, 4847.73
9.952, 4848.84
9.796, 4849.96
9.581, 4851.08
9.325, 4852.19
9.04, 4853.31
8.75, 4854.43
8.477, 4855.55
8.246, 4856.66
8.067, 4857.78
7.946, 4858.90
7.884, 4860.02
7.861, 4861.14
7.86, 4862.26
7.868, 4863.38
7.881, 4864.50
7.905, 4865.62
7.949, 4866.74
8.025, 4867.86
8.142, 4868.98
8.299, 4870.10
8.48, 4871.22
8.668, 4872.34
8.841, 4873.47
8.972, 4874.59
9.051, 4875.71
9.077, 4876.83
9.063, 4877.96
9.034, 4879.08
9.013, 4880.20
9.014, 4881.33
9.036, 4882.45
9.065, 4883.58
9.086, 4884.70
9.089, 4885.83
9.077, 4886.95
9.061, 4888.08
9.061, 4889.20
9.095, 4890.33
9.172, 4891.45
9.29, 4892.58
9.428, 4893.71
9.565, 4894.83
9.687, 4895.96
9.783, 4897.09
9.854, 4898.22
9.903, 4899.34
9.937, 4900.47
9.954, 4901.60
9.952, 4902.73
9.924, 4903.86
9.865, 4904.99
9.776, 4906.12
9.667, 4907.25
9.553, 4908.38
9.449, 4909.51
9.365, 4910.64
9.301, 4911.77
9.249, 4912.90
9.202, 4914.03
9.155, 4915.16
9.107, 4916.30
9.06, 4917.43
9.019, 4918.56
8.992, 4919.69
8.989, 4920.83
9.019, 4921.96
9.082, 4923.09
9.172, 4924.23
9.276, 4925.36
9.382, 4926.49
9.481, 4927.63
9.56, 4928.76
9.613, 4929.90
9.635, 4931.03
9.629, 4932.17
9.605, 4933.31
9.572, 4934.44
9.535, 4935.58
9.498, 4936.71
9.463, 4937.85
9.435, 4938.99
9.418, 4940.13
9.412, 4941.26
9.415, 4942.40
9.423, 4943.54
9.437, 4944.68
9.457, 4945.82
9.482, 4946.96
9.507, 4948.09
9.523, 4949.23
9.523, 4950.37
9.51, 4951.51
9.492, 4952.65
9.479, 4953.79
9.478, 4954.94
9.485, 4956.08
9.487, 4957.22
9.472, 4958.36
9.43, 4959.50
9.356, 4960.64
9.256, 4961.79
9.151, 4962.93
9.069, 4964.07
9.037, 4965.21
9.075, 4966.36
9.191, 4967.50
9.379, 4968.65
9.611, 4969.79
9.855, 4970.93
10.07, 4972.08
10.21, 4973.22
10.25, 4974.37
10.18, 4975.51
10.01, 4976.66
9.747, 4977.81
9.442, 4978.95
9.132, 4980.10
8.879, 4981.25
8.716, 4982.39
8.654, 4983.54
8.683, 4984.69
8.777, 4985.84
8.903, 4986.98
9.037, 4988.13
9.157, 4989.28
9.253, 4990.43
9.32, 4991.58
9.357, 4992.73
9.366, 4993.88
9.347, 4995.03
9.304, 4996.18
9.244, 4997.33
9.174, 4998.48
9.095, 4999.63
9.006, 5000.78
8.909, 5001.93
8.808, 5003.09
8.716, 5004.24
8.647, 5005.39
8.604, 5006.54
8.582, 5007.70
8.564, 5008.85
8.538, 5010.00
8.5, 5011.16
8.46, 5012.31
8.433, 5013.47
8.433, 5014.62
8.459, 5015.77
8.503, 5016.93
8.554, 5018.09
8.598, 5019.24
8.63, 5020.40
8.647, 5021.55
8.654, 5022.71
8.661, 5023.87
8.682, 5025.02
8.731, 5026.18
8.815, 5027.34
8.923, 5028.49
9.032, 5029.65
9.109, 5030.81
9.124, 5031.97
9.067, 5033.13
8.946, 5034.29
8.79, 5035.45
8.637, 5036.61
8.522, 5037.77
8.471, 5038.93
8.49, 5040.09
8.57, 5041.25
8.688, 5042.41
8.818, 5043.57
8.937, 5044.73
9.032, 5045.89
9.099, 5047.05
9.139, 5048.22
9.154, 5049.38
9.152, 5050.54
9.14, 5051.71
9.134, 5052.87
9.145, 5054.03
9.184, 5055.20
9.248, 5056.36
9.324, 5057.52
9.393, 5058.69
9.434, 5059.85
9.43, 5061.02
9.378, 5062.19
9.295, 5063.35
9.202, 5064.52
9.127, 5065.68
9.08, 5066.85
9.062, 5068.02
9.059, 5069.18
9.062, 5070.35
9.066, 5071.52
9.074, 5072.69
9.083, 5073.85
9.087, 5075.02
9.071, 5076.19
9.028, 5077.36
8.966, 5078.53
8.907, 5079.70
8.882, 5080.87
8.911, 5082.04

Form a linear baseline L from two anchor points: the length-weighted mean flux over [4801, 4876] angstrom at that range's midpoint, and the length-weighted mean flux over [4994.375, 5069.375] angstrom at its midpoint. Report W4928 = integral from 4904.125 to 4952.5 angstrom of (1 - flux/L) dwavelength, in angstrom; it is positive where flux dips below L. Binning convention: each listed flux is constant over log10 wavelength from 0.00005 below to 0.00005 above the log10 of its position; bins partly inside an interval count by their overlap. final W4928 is -1.8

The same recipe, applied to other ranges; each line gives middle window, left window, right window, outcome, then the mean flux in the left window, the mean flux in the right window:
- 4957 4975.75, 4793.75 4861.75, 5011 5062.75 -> -0.9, 9.49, 8.88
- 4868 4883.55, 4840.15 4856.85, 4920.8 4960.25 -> 1.1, 9.54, 9.45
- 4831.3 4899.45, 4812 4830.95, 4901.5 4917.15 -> 3.7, 9.68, 9.51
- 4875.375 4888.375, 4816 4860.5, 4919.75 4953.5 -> 0.6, 9.48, 9.43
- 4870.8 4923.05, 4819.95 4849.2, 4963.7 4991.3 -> 1.5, 9.73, 9.35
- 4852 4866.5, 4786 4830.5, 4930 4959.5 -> 2.0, 9.58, 9.5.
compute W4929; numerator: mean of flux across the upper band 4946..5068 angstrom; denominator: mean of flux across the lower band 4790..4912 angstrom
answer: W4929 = 0.97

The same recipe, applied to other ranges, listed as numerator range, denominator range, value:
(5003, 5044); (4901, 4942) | 0.92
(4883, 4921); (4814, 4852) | 0.97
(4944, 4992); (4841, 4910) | 1.03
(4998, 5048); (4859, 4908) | 0.97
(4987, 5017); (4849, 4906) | 0.99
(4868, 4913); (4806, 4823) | 0.97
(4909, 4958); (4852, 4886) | 1.10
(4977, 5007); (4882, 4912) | 0.96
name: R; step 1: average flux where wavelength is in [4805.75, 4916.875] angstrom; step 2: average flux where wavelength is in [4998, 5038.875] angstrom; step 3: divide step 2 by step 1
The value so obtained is 0.94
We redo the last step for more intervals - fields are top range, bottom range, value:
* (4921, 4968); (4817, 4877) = 1.03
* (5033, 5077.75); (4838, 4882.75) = 1.02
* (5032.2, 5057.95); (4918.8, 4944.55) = 0.95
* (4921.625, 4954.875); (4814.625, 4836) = 0.98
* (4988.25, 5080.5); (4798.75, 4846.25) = 0.93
